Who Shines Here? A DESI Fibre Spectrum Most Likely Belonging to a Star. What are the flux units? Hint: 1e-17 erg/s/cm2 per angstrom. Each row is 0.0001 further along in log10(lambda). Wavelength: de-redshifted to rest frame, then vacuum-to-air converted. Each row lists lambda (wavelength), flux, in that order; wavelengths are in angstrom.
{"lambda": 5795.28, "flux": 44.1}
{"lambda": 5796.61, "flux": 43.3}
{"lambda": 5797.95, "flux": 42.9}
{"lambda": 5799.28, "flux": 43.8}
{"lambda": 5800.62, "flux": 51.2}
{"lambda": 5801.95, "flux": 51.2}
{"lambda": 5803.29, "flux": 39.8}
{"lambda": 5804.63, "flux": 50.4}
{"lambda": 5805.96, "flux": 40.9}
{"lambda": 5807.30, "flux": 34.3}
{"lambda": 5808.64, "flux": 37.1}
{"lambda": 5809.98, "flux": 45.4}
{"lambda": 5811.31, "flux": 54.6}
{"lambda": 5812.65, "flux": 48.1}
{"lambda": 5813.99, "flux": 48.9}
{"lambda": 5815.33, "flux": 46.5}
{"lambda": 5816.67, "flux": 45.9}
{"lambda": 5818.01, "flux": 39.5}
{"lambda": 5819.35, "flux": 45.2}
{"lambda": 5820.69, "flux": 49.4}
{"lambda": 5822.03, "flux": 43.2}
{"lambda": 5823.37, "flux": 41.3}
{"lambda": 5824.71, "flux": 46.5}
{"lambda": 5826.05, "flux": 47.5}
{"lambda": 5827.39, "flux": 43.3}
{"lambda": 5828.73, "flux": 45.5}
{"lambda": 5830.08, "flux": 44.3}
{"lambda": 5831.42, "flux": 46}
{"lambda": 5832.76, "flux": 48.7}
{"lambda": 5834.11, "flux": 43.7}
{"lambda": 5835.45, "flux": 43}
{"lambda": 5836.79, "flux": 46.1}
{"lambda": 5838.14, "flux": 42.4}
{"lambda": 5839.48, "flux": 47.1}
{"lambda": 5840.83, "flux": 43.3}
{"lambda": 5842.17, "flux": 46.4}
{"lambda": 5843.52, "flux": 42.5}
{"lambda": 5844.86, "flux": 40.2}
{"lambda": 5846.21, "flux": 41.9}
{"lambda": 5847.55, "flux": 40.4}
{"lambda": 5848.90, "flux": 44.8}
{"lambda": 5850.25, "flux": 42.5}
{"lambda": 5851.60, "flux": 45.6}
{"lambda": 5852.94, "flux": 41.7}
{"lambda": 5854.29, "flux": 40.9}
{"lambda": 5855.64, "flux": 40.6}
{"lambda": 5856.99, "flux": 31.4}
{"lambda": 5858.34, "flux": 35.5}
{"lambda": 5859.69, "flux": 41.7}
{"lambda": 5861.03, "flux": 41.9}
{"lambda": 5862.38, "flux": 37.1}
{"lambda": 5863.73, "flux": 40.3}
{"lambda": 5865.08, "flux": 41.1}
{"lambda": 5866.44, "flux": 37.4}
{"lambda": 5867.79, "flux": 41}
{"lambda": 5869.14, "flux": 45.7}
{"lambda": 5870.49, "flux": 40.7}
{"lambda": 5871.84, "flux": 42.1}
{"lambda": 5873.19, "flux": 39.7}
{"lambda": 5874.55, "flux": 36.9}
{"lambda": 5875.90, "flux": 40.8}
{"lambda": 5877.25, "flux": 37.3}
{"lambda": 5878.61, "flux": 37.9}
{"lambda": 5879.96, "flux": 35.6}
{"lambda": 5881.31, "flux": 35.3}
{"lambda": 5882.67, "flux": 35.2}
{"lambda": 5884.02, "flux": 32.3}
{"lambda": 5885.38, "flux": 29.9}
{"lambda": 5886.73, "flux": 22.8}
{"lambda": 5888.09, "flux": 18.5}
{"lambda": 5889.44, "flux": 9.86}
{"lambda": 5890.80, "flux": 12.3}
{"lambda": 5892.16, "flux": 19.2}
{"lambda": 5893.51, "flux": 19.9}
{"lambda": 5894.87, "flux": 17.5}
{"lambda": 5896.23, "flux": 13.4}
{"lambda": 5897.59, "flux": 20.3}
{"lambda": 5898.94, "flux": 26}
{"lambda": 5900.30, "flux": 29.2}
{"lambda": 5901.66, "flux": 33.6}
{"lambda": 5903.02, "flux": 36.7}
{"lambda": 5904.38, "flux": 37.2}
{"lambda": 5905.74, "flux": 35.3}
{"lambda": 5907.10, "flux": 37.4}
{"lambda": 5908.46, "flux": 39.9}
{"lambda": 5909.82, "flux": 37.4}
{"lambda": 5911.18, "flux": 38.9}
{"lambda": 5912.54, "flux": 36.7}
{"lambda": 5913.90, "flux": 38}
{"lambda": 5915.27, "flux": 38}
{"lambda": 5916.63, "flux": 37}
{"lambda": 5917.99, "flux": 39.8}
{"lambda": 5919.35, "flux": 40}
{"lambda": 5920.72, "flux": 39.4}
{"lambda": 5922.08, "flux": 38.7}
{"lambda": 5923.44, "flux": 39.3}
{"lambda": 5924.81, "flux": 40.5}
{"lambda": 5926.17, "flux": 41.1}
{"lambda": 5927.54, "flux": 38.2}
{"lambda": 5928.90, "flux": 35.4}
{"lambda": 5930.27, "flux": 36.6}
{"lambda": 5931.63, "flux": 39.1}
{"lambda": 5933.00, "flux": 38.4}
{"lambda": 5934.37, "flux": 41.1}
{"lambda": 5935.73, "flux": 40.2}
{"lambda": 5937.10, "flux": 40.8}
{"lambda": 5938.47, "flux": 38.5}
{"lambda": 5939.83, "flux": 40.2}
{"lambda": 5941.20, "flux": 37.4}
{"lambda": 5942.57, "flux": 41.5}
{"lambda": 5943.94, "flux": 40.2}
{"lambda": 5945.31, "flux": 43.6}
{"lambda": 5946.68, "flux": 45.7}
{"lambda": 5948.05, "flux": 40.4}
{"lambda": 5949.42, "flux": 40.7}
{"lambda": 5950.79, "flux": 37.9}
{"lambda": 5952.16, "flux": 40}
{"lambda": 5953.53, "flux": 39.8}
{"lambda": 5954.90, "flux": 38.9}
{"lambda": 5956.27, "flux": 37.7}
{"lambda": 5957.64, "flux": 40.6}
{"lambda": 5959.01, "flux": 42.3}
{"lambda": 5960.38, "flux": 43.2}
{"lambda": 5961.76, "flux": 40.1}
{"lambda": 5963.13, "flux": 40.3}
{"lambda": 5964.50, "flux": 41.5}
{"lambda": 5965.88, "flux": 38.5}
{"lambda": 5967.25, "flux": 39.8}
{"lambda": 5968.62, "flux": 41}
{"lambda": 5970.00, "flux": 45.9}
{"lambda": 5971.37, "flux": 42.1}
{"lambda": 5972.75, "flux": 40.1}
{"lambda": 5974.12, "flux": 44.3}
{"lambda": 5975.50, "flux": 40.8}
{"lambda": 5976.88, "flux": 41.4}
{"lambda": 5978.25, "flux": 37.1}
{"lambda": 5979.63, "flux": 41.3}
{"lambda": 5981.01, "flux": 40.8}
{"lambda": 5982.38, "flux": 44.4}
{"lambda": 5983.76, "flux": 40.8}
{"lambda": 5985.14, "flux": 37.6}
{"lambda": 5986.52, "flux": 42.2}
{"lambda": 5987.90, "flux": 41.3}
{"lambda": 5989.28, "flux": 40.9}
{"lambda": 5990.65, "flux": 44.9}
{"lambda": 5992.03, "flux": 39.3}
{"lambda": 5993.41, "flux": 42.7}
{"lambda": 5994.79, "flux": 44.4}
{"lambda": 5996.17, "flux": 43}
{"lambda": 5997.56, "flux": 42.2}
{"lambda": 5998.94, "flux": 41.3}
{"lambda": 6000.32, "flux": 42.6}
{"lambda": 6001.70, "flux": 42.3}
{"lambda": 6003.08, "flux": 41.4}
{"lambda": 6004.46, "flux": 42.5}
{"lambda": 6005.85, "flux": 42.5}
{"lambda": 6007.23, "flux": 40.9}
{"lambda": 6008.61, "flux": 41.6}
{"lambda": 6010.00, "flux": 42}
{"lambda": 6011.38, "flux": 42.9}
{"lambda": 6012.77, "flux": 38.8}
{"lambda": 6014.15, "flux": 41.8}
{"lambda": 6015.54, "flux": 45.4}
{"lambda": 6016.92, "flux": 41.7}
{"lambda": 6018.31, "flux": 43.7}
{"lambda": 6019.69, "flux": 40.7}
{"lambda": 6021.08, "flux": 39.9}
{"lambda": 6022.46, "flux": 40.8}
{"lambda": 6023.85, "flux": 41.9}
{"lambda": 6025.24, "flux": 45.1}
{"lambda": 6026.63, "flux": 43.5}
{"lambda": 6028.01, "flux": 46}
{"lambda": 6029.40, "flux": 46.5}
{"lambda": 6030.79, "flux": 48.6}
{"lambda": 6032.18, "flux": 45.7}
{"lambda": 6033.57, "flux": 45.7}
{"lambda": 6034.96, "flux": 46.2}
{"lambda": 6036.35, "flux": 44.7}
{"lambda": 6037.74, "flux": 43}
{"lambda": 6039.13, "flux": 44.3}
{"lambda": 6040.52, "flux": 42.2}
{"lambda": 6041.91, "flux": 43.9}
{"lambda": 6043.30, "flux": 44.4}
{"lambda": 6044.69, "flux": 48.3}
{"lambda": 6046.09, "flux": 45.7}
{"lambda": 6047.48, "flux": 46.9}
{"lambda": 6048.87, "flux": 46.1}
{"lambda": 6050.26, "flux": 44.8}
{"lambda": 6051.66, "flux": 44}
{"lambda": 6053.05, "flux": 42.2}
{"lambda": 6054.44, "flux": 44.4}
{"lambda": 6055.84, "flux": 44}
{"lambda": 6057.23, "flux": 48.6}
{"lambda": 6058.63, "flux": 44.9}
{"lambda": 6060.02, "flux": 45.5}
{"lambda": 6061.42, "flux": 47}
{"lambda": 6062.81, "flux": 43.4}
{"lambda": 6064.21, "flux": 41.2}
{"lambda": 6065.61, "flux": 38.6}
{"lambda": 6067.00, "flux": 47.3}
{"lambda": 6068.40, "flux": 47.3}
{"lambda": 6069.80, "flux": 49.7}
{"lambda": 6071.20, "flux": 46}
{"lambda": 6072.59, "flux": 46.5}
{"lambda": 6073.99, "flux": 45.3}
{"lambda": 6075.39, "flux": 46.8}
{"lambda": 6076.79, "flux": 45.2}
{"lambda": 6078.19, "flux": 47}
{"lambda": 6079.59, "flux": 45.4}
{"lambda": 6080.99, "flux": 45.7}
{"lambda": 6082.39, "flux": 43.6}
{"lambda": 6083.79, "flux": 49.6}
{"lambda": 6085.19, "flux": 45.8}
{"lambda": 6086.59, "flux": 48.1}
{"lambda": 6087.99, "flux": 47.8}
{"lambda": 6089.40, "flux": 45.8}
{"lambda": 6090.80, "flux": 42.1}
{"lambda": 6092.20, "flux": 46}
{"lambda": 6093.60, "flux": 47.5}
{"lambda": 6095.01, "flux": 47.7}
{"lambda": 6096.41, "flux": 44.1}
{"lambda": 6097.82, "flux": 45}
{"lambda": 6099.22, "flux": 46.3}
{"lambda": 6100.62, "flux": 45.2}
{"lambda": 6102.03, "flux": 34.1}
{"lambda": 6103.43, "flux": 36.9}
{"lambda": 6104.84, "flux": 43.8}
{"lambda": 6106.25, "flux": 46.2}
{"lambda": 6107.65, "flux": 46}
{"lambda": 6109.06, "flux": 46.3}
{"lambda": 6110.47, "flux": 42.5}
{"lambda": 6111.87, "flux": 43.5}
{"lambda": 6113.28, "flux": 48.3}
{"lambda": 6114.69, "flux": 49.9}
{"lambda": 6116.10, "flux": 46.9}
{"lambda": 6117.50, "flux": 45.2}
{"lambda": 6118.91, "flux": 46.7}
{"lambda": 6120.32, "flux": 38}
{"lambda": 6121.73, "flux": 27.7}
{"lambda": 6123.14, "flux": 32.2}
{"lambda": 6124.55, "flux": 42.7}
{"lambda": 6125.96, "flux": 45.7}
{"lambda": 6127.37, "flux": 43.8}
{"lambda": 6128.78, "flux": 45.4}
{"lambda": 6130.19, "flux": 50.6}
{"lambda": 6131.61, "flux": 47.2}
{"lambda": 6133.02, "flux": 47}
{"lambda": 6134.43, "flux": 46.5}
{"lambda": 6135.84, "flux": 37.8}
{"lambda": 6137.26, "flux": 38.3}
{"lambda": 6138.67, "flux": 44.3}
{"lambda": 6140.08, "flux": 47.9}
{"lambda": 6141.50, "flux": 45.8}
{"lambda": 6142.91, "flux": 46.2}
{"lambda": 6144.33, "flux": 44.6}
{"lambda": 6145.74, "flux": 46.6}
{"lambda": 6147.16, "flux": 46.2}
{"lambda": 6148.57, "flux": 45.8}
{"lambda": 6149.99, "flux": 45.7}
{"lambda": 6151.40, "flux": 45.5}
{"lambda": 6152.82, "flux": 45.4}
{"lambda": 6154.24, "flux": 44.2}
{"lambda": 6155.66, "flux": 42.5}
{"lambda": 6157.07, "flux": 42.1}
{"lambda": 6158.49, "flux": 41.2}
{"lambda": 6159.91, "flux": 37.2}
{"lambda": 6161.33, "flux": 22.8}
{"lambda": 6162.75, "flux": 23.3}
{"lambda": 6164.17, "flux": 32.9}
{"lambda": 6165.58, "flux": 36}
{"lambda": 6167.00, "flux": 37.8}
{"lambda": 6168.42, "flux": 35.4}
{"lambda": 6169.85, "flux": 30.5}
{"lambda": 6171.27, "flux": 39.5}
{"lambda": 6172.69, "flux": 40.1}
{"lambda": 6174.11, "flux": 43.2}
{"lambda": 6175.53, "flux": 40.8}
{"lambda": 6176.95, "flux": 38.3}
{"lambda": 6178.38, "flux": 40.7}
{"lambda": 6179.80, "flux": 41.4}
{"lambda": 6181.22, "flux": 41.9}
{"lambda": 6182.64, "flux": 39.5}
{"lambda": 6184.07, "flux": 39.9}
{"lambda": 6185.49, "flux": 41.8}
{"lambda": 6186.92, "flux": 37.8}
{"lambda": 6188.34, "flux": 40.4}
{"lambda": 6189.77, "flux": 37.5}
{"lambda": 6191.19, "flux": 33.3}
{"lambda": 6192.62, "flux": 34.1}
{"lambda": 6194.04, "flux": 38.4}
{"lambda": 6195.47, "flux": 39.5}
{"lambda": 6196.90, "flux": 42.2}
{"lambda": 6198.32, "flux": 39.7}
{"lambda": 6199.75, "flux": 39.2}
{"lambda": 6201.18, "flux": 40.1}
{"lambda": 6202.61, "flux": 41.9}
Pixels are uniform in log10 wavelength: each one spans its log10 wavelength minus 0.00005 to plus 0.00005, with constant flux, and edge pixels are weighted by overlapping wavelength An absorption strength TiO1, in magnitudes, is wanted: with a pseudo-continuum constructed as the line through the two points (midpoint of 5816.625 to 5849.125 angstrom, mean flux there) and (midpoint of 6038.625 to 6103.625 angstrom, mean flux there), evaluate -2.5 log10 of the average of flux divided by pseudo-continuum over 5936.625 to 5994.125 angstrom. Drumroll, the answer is 0.10 mag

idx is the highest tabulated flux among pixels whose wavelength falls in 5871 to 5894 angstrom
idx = 42.1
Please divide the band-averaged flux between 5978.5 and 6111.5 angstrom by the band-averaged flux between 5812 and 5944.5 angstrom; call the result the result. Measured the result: 1.2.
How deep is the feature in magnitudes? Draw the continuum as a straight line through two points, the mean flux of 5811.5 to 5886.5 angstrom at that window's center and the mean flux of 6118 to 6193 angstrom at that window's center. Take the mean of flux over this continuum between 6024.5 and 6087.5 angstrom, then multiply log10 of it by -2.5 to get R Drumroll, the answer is -0.113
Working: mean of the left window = 41.8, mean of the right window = 40.6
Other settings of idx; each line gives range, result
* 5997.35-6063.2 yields 48.6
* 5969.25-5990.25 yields 45.9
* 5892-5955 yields 45.7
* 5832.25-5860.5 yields 48.7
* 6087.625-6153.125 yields 50.6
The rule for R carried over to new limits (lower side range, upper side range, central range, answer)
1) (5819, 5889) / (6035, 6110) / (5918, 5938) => 0.076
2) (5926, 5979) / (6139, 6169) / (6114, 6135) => -0.076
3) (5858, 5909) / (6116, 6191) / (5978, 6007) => -0.165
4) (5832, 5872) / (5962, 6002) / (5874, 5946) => 0.220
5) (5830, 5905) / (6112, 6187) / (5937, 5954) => -0.082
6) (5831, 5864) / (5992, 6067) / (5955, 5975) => 0.050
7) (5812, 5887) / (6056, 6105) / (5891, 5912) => 0.408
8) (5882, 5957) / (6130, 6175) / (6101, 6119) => -0.111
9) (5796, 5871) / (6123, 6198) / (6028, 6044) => -0.082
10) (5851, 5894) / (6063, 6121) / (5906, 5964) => -0.053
